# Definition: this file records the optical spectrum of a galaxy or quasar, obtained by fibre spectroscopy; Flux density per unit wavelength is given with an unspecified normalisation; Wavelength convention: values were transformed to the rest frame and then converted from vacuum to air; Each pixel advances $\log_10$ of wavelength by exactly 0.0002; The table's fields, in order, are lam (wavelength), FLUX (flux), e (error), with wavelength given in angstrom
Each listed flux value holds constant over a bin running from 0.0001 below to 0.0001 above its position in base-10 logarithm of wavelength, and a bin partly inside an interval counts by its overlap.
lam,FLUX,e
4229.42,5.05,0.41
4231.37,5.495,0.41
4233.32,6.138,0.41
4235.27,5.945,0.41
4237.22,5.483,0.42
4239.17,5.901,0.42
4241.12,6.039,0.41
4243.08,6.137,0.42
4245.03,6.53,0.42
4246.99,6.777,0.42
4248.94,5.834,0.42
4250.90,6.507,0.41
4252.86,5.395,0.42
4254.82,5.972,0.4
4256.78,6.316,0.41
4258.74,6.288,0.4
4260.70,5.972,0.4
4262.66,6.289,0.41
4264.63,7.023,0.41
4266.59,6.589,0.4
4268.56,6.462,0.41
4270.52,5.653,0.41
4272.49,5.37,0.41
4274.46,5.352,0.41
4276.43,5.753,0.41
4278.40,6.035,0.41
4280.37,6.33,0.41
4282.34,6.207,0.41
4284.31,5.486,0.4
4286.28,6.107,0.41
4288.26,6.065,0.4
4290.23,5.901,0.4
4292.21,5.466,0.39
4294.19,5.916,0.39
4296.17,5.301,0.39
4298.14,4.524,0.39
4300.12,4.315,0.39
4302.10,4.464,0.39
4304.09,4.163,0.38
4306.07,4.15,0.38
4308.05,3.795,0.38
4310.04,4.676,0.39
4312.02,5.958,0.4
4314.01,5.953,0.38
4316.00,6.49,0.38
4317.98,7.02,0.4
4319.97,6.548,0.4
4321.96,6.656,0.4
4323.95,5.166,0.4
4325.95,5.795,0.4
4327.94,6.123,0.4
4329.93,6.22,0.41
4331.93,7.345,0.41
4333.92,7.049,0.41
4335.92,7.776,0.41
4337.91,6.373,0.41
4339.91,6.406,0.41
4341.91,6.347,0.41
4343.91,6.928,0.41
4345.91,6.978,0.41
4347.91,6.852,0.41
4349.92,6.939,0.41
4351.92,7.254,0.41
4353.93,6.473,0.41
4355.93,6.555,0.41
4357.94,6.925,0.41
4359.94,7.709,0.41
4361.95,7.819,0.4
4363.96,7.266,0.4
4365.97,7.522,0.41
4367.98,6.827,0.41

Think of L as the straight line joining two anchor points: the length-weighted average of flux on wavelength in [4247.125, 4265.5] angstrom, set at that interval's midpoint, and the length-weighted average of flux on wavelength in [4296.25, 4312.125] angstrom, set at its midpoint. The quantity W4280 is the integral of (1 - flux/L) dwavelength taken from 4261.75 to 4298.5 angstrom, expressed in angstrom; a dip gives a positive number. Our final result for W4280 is -3.97 angstrom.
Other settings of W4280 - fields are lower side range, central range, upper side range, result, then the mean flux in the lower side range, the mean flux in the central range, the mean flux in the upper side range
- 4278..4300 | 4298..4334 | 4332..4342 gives 4.5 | 5.7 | 5.59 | 6.89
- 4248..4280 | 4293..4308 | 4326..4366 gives 4.2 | 6.05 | 4.64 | 6.9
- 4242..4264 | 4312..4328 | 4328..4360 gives 1.1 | 6.19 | 6.21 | 6.84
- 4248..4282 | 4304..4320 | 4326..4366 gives 2.8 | 6.07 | 5.42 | 6.9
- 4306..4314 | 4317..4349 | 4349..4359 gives -3.9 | 4.86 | 6.6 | 6.84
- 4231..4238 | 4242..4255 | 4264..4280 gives -0.7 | 5.8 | 6.17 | 6.02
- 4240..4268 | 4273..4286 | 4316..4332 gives 0.9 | 6.26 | 5.86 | 6.31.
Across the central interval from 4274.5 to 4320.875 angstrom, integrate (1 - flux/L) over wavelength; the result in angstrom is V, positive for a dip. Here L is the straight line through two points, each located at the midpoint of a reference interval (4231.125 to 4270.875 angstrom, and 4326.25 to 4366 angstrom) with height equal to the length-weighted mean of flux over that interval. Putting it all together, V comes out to 7.3 angstrom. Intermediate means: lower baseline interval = 6.15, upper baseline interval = 6.91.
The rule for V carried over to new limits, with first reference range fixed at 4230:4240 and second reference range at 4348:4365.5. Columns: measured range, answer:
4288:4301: 2.22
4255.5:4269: -0.76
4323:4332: 1.04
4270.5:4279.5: 0.82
